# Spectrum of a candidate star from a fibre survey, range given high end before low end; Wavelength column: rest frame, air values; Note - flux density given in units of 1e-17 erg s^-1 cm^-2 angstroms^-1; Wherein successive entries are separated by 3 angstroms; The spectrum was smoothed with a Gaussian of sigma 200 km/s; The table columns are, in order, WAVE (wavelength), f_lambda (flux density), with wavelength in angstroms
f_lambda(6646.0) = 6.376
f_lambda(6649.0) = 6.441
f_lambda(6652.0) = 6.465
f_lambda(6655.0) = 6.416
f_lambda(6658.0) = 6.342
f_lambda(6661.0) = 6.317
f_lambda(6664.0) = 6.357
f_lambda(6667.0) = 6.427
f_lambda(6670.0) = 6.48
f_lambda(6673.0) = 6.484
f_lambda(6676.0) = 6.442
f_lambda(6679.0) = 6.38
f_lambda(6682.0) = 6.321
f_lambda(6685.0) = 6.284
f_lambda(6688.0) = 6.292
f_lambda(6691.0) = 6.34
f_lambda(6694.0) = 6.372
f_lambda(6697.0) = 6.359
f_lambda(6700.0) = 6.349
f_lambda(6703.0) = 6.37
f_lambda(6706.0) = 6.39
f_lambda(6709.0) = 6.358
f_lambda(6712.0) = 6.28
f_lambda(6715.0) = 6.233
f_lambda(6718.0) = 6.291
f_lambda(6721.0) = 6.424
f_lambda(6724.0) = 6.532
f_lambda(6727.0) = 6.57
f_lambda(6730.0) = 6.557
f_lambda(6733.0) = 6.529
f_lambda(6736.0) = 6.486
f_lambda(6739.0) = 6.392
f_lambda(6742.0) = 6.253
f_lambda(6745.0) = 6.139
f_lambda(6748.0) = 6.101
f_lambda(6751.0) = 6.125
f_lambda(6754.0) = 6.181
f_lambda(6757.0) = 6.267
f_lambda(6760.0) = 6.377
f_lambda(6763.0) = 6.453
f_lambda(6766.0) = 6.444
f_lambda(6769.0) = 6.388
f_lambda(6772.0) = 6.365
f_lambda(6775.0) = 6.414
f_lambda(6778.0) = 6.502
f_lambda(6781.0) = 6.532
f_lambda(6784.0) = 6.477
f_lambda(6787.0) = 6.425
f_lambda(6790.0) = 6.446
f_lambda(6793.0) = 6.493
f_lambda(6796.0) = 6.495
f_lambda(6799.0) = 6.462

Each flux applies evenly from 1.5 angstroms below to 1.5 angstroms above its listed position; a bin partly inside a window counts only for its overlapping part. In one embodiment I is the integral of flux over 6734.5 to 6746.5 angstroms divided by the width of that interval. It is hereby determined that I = 6.32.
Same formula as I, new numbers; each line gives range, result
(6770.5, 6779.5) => 6.43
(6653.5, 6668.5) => 6.37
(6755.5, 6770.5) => 6.39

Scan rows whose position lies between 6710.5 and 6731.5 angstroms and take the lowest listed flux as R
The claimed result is 6.233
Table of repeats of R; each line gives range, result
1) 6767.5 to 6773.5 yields 6.365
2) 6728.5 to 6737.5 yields 6.486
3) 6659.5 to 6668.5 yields 6.317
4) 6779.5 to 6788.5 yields 6.425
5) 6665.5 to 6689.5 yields 6.284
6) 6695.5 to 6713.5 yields 6.28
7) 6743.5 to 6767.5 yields 6.101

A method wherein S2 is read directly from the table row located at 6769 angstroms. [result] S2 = 6.388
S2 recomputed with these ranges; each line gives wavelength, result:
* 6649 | 6.441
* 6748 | 6.101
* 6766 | 6.444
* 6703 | 6.37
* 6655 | 6.416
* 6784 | 6.477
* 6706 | 6.39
